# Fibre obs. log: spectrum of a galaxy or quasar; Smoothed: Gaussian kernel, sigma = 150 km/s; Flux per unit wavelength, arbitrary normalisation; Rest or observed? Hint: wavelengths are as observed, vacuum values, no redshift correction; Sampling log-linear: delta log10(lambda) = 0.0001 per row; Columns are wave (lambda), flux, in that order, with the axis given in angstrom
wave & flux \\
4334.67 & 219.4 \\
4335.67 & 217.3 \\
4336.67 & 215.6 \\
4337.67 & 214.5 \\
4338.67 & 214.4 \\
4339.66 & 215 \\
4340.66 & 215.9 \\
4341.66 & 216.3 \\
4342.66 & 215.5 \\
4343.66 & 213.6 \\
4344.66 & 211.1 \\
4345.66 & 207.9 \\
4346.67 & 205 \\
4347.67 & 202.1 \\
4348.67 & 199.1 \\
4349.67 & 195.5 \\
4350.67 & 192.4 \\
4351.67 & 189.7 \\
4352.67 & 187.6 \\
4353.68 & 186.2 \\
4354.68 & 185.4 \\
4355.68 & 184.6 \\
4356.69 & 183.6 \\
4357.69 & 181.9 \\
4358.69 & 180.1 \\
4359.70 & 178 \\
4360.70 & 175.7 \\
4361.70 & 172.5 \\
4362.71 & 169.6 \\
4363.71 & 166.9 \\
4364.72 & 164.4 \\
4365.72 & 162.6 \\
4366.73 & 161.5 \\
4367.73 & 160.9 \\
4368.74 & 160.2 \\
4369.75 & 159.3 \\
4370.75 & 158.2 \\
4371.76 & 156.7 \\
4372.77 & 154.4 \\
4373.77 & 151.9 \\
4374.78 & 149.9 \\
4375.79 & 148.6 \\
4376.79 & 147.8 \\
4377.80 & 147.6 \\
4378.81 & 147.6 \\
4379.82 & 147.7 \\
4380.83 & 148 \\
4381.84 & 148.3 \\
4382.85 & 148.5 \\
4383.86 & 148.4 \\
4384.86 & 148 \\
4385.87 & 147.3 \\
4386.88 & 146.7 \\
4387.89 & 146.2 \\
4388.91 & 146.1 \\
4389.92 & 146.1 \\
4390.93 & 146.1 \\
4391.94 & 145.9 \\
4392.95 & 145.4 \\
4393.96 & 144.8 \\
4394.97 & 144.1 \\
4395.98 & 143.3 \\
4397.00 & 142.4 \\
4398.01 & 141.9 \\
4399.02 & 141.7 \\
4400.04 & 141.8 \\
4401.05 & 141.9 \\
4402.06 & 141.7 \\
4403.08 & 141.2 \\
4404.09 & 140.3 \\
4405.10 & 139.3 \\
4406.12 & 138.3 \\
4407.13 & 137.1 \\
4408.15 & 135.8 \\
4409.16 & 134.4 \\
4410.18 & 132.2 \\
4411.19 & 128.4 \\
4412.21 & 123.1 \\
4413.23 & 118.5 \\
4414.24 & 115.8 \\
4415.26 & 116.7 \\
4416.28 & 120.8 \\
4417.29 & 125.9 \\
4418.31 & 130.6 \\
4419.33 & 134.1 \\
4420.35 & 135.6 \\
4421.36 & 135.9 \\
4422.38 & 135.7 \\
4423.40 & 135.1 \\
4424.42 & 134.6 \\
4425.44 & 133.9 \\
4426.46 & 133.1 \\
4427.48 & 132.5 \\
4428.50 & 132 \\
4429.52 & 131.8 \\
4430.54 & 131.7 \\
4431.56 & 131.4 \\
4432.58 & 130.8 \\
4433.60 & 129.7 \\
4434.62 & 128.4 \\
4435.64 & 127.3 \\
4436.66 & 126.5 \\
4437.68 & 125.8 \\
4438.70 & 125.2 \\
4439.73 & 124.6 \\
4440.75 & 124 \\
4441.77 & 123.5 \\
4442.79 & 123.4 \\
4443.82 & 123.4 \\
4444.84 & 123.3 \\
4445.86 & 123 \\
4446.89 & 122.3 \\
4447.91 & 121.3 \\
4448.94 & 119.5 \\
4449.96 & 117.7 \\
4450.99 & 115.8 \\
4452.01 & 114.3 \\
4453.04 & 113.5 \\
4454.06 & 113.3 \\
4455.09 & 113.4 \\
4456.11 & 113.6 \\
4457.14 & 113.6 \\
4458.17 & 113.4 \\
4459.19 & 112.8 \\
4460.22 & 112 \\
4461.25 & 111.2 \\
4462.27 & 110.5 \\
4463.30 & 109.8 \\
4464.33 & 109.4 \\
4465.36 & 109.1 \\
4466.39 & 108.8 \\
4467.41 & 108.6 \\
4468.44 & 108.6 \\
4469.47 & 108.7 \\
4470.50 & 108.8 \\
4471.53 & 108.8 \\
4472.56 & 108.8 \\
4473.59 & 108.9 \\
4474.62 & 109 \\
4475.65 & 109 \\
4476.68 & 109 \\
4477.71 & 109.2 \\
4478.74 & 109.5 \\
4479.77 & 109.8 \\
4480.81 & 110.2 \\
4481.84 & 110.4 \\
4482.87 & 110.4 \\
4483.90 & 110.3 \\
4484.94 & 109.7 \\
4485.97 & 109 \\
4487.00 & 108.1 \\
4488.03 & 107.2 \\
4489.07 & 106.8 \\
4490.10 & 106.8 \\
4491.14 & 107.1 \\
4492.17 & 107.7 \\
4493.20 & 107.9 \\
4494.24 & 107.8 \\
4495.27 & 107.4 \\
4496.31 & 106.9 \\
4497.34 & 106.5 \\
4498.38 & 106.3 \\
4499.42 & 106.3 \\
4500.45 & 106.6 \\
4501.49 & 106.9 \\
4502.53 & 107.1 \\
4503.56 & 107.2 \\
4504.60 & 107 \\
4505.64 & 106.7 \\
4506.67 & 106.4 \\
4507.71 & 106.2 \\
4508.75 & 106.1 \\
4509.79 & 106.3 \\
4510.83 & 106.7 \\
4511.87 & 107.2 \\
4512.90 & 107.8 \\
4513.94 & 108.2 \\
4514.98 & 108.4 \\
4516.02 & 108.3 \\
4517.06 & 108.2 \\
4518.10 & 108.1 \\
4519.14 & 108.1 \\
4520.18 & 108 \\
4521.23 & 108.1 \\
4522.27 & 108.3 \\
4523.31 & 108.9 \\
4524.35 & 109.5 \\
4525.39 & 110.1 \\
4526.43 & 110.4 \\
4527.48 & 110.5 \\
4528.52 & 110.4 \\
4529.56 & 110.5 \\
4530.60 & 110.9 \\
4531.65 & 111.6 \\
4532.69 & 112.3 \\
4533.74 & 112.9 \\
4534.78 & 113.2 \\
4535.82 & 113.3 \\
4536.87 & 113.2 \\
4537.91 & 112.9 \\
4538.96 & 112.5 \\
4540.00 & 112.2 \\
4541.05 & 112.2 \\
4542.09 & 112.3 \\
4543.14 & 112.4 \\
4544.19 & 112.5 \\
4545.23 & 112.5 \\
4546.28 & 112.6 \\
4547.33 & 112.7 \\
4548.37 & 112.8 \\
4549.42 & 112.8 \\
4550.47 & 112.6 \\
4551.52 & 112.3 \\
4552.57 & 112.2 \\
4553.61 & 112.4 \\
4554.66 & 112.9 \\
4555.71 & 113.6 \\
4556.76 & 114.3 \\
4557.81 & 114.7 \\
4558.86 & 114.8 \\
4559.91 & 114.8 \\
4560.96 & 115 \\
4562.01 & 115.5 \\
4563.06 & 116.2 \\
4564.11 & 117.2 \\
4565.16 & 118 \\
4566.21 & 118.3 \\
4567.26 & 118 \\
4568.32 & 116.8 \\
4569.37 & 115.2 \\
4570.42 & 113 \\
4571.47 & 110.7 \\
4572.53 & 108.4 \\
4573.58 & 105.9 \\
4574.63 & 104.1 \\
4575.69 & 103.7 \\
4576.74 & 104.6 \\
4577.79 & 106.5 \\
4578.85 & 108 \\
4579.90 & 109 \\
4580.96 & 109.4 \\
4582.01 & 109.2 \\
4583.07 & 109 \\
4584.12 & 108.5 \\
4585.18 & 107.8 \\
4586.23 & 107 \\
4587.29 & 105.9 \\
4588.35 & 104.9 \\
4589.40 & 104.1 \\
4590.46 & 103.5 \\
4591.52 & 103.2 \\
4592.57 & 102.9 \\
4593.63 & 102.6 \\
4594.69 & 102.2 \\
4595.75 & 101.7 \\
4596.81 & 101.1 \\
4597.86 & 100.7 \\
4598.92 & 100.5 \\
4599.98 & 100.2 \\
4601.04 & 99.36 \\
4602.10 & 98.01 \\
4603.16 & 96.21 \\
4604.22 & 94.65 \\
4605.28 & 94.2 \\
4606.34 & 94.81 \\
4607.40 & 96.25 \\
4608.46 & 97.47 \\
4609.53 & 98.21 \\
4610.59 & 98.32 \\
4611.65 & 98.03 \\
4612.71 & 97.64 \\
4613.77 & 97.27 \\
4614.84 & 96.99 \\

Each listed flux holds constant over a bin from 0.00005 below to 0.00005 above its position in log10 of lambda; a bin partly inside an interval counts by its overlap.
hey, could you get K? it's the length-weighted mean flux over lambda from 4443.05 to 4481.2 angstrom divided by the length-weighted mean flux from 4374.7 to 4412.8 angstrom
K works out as 0.8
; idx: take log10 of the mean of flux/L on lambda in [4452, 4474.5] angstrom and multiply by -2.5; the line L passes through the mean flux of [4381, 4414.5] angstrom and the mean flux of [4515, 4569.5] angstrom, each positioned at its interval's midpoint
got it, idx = 0.16 mag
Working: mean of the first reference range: 141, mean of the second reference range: 112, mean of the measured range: 111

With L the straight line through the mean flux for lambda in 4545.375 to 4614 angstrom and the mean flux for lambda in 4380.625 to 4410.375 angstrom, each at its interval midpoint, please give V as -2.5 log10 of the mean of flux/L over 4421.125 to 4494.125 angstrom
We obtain 0.12 mag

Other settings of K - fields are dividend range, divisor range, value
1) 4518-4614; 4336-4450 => 0.71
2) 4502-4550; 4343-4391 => 0.65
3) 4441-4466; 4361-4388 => 0.75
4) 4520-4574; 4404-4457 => 0.89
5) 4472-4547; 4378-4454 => 0.82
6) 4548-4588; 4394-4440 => 0.84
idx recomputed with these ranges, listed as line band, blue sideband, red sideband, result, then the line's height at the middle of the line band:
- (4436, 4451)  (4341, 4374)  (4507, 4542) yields 0.18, 145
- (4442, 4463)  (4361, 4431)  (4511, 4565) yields 0.12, 131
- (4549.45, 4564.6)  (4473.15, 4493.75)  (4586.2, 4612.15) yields -0.11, 103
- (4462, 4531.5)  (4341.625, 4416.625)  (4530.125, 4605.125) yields 0.18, 128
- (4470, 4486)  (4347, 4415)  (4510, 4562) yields 0.17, 128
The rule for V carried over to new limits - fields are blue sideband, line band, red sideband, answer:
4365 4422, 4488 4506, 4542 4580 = 0.16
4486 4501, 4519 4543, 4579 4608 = -0.06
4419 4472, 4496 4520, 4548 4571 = 0.10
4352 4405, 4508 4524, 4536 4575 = 0.14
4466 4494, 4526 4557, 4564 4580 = -0.02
